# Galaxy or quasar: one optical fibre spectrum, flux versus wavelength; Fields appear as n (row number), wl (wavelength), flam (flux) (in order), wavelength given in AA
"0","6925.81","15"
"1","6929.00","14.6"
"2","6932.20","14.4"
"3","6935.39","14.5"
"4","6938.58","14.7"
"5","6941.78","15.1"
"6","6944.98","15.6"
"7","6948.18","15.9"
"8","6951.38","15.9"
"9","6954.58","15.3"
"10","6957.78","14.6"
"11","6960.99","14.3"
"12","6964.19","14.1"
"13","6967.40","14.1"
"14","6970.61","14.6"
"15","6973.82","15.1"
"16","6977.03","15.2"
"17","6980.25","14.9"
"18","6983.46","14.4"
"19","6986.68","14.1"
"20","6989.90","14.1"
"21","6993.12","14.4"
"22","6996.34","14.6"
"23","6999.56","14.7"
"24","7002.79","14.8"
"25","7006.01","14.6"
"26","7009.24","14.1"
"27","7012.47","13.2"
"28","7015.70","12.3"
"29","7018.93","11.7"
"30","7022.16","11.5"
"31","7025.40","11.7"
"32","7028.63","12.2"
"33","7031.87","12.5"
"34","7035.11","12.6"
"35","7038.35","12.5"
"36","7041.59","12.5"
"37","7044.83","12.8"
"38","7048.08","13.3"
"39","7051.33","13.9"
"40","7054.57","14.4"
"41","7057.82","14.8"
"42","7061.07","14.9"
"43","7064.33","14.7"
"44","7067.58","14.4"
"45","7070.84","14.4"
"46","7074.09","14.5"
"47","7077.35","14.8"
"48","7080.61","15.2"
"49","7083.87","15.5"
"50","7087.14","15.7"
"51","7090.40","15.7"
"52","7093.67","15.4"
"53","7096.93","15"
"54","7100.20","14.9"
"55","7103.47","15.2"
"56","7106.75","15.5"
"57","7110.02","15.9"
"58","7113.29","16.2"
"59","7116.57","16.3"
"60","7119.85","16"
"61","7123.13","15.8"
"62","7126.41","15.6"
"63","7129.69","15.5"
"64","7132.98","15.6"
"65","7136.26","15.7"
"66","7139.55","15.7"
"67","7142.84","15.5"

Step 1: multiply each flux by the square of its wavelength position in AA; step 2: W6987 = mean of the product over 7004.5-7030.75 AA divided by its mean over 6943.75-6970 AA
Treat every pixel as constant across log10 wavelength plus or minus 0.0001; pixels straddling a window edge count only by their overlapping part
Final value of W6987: 0.86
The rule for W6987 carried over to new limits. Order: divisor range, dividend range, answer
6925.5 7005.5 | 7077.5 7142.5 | 1.10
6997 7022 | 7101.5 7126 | 1.20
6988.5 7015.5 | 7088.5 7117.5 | 1.13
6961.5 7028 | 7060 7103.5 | 1.11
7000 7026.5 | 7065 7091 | 1.17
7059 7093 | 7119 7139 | 1.06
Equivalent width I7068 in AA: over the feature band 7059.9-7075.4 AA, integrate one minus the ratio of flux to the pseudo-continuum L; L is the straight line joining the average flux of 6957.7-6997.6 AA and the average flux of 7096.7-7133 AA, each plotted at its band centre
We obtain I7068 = 0.7 AA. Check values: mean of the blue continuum 14.5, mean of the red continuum 15.6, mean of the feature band 14.6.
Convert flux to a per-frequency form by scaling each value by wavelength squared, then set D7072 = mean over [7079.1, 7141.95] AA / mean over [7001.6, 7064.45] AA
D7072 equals 1.21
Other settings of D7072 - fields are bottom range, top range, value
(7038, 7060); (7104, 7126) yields 1.19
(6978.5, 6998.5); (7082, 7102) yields 1.10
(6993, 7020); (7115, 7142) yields 1.18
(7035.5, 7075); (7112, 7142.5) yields 1.16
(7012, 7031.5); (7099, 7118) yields 1.33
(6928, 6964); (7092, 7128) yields 1.09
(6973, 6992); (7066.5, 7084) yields 1.04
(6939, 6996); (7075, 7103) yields 1.07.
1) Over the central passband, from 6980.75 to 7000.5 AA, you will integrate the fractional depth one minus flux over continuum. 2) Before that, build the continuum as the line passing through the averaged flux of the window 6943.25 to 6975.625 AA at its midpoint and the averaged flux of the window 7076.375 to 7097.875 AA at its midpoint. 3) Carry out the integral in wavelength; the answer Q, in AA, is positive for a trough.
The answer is 0.9 AA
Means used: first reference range 15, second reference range 15.4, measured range 14.4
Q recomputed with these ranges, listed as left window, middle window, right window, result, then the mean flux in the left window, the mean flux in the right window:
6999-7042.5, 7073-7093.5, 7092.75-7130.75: -0.7 AA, 12.9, 15.6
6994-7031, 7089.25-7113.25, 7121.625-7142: -0.6 AA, 13.2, 15.6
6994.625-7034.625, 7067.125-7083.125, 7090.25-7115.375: 0.0 AA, 13.1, 15.5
